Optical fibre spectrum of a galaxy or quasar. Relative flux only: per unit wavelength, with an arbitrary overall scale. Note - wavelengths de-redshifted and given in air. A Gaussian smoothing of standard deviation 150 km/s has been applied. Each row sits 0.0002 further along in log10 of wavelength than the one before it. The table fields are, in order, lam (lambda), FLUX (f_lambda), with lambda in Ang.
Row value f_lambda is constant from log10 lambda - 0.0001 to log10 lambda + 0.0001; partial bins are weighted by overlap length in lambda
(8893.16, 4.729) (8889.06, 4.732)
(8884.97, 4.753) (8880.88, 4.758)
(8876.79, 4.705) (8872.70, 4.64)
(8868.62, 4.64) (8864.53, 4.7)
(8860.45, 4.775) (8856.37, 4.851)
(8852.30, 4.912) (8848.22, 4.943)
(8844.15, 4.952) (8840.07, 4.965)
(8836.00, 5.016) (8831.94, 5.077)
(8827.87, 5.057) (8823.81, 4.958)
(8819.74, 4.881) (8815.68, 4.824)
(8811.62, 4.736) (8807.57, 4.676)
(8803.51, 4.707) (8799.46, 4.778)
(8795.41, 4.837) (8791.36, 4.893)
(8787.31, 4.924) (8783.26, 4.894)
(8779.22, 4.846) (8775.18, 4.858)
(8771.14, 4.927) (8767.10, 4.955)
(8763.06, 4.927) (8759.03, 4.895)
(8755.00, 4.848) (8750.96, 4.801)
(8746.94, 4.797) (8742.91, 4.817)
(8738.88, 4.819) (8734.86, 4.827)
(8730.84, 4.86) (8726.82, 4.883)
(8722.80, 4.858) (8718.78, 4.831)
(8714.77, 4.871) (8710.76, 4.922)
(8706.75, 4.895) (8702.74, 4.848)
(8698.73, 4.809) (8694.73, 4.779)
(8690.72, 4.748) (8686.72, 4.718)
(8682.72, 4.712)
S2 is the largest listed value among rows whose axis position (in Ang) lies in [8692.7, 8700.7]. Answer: 4.809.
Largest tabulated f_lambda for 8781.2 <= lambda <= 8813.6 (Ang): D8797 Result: 4.924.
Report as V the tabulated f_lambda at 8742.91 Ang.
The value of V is 4.817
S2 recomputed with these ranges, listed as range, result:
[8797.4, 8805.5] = 4.778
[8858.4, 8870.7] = 4.775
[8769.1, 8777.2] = 4.927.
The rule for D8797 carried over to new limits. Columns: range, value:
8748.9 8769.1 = 4.955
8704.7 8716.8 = 4.922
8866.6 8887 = 4.758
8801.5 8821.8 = 4.881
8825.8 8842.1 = 5.077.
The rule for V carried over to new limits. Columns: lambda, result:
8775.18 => 4.858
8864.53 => 4.7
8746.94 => 4.797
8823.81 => 4.958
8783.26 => 4.894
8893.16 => 4.729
